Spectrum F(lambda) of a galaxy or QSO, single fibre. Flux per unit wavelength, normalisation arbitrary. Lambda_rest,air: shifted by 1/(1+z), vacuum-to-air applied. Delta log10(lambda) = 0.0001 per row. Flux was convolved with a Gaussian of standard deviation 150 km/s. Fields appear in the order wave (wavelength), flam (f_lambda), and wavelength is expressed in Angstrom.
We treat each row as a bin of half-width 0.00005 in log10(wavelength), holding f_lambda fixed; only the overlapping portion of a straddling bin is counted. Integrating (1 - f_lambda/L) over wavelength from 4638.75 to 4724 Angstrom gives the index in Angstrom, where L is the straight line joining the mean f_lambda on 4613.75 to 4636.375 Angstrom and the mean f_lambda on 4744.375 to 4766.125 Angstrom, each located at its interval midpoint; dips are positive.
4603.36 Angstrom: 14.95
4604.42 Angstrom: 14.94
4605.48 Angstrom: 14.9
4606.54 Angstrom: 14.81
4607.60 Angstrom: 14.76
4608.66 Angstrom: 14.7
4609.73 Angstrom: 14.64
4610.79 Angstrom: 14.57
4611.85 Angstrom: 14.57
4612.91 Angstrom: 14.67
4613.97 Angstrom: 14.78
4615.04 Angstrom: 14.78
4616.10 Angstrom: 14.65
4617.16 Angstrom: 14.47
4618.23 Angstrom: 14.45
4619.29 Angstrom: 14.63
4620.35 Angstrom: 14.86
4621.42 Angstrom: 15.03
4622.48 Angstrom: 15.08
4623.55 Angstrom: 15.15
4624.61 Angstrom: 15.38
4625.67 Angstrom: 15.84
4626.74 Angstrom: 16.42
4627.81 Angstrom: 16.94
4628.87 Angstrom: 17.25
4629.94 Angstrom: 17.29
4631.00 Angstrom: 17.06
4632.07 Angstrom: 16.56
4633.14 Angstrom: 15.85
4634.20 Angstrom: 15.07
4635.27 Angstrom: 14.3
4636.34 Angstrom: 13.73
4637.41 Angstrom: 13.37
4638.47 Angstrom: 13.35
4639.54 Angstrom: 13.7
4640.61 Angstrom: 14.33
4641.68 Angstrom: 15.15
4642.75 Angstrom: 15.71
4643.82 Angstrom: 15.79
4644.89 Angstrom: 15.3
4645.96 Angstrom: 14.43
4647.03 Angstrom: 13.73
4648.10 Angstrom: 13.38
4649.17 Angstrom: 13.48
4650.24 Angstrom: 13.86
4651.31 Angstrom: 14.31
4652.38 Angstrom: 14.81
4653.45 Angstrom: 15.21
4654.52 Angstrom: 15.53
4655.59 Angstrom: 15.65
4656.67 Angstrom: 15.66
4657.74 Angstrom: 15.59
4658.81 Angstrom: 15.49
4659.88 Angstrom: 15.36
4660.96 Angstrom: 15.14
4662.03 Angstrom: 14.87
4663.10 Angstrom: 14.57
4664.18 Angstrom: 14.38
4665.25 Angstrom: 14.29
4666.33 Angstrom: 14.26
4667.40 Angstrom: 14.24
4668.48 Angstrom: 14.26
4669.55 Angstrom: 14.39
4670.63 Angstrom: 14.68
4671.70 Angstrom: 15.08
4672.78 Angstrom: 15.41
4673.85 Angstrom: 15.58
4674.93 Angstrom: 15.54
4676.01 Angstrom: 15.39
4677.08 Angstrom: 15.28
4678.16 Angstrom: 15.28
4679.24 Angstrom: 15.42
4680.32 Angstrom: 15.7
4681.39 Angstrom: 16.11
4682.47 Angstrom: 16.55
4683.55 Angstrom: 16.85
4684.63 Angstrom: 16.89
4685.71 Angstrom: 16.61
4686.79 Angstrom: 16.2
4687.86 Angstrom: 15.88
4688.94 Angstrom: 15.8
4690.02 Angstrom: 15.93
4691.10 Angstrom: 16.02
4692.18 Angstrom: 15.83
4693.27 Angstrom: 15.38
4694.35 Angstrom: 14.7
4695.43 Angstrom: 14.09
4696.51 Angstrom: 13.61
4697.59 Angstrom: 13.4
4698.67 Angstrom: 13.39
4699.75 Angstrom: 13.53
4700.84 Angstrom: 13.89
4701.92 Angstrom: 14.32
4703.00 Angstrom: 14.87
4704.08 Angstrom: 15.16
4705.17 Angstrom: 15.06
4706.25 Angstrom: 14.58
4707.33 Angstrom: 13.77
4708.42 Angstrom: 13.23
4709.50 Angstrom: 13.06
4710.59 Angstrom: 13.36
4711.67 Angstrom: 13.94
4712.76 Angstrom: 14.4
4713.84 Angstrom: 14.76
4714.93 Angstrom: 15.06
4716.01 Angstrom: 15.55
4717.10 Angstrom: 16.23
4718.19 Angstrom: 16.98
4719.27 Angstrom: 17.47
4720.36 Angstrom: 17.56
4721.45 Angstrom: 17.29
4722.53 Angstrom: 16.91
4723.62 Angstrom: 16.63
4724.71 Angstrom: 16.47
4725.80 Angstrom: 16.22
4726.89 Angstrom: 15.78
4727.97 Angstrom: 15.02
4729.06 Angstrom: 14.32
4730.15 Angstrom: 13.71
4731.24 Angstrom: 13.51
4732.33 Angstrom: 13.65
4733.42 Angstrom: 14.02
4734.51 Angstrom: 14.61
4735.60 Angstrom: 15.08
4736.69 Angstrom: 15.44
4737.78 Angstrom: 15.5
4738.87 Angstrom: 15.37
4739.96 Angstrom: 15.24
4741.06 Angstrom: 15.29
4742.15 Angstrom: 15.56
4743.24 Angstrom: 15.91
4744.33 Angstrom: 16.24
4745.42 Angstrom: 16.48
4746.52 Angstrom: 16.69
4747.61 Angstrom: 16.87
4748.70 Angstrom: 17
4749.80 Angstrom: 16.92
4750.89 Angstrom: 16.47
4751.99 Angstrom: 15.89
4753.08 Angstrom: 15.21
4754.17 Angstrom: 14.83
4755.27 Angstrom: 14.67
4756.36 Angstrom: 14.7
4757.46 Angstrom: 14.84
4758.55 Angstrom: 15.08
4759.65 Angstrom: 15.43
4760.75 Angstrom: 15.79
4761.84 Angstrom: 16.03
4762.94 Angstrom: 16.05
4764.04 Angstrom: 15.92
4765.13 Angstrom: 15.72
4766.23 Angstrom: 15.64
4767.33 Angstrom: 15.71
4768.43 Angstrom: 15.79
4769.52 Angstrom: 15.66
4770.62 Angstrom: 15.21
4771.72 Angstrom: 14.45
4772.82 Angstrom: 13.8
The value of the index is 3.0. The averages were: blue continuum 15.5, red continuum 15.8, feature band 15.1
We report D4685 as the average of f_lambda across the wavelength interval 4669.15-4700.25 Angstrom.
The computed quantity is 15.3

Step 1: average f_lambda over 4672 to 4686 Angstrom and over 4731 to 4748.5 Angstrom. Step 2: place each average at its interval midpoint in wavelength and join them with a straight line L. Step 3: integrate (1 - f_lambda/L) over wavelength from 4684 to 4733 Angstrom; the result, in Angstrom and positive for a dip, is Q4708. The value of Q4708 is 1.7 Angstrom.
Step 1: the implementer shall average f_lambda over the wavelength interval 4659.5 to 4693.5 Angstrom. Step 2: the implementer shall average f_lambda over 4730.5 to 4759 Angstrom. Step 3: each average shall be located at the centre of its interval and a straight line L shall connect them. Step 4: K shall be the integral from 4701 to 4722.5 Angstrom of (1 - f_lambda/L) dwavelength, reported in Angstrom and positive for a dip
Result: 0.4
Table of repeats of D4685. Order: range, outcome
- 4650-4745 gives 15.2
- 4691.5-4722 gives 14.8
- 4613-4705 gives 15.1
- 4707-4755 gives 15.4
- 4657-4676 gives 14.9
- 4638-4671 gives 14.7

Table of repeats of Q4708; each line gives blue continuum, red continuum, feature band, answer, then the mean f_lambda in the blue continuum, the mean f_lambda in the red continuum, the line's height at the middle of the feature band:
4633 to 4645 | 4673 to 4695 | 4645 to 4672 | 0.8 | 14.6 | 15.8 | 15.1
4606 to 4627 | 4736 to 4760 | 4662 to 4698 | 0.1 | 14.9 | 15.7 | 15.3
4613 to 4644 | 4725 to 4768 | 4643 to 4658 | 0.5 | 15.2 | 15.5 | 15.2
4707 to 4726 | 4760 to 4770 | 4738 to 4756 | -0.2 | 15.5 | 15.8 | 15.7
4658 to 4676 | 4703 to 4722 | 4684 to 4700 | -0.2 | 14.9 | 15.1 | 15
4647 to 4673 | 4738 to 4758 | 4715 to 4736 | -0.2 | 14.7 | 15.8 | 15.5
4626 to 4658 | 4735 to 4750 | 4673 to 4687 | -0.5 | 15.1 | 15.9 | 15.4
